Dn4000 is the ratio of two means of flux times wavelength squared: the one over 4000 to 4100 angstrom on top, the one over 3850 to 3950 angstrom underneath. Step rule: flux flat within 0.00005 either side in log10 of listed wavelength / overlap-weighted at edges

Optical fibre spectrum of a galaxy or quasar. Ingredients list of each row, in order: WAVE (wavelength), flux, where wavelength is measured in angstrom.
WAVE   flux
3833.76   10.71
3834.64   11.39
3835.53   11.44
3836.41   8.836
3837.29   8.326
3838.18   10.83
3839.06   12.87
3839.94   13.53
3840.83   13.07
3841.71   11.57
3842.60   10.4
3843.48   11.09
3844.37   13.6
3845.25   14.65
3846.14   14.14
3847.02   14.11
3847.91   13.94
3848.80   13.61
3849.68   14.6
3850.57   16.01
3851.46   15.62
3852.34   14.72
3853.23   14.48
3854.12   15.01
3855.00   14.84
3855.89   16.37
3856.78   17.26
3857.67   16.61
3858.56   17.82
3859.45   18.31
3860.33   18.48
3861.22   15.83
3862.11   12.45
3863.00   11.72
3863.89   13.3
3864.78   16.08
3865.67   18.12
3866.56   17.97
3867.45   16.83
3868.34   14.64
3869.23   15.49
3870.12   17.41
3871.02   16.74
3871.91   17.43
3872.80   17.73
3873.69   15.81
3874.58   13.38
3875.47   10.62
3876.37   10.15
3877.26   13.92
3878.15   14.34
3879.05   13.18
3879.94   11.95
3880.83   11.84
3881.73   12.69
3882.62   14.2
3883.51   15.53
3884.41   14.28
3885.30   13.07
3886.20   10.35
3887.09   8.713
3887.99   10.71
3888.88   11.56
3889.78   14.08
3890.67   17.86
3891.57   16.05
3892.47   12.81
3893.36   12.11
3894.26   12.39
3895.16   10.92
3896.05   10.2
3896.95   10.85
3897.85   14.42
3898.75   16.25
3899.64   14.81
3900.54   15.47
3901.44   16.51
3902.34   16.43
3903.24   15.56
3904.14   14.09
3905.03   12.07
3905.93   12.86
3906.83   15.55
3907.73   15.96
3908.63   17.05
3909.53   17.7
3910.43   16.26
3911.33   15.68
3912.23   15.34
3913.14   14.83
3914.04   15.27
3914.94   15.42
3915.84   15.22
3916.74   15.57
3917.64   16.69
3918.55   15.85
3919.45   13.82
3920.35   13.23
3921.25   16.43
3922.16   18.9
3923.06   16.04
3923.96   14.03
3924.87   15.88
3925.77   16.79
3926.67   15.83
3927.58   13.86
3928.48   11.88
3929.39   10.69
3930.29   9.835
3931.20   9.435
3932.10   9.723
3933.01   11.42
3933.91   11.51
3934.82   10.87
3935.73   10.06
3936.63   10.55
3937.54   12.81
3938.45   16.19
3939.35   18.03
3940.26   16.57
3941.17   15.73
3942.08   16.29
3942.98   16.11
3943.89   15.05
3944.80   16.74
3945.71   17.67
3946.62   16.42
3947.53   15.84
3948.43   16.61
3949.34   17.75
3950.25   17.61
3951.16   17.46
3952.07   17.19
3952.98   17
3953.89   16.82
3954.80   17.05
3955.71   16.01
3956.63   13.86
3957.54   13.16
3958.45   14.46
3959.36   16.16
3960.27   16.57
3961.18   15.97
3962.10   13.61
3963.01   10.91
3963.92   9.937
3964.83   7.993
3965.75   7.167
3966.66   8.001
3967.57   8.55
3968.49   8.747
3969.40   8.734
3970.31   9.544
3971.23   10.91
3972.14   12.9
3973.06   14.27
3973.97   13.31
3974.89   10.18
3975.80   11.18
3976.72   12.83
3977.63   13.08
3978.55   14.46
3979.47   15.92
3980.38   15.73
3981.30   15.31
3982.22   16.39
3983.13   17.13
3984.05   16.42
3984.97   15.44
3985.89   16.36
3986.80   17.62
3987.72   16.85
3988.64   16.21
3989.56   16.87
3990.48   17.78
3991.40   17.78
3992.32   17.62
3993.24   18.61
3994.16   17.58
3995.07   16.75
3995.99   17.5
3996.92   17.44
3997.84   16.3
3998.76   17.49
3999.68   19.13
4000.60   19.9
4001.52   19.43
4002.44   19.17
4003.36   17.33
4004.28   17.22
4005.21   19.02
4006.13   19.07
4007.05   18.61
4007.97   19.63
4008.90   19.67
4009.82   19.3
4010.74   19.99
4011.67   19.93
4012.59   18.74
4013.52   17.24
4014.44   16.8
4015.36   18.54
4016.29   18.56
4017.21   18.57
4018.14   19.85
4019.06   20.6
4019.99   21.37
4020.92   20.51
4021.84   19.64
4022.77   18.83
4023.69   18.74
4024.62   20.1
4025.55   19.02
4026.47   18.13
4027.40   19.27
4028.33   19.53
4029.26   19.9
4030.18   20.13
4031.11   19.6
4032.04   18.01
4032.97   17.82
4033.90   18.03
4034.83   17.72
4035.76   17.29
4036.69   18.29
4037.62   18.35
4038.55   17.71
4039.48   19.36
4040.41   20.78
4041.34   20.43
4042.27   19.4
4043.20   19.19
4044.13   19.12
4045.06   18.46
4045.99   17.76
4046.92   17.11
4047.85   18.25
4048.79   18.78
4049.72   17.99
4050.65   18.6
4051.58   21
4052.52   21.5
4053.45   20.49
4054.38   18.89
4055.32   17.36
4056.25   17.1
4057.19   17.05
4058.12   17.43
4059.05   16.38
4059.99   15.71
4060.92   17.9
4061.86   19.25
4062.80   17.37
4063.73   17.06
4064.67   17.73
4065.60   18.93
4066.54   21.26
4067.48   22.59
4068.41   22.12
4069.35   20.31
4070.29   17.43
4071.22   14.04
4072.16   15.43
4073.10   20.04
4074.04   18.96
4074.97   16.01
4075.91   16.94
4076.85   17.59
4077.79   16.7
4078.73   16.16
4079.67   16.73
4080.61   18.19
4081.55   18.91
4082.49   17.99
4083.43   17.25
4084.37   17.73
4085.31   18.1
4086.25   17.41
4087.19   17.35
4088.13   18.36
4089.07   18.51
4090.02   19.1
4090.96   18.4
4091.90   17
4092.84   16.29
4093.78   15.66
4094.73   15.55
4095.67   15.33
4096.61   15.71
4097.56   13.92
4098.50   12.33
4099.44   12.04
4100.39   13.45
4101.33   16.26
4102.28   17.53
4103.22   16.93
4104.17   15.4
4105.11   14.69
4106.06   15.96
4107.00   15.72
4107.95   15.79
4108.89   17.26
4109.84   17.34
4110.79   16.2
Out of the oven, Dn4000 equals 1.35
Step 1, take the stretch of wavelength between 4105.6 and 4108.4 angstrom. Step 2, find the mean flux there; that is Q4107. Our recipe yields 15.8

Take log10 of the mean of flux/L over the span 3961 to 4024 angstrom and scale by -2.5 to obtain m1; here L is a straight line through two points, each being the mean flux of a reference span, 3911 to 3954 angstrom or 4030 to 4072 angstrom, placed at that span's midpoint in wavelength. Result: 0.05 mag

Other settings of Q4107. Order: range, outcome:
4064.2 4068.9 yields 20.5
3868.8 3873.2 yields 16.9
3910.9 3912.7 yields 15.4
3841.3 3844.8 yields 11.6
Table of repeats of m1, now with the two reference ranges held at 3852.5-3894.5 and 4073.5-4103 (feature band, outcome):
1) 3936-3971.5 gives 0.09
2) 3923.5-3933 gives 0.18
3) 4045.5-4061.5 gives -0.12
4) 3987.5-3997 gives -0.11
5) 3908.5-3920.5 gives -0.05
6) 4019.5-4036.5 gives -0.18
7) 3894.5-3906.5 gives 0.07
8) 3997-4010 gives -0.18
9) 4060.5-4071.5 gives -0.15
